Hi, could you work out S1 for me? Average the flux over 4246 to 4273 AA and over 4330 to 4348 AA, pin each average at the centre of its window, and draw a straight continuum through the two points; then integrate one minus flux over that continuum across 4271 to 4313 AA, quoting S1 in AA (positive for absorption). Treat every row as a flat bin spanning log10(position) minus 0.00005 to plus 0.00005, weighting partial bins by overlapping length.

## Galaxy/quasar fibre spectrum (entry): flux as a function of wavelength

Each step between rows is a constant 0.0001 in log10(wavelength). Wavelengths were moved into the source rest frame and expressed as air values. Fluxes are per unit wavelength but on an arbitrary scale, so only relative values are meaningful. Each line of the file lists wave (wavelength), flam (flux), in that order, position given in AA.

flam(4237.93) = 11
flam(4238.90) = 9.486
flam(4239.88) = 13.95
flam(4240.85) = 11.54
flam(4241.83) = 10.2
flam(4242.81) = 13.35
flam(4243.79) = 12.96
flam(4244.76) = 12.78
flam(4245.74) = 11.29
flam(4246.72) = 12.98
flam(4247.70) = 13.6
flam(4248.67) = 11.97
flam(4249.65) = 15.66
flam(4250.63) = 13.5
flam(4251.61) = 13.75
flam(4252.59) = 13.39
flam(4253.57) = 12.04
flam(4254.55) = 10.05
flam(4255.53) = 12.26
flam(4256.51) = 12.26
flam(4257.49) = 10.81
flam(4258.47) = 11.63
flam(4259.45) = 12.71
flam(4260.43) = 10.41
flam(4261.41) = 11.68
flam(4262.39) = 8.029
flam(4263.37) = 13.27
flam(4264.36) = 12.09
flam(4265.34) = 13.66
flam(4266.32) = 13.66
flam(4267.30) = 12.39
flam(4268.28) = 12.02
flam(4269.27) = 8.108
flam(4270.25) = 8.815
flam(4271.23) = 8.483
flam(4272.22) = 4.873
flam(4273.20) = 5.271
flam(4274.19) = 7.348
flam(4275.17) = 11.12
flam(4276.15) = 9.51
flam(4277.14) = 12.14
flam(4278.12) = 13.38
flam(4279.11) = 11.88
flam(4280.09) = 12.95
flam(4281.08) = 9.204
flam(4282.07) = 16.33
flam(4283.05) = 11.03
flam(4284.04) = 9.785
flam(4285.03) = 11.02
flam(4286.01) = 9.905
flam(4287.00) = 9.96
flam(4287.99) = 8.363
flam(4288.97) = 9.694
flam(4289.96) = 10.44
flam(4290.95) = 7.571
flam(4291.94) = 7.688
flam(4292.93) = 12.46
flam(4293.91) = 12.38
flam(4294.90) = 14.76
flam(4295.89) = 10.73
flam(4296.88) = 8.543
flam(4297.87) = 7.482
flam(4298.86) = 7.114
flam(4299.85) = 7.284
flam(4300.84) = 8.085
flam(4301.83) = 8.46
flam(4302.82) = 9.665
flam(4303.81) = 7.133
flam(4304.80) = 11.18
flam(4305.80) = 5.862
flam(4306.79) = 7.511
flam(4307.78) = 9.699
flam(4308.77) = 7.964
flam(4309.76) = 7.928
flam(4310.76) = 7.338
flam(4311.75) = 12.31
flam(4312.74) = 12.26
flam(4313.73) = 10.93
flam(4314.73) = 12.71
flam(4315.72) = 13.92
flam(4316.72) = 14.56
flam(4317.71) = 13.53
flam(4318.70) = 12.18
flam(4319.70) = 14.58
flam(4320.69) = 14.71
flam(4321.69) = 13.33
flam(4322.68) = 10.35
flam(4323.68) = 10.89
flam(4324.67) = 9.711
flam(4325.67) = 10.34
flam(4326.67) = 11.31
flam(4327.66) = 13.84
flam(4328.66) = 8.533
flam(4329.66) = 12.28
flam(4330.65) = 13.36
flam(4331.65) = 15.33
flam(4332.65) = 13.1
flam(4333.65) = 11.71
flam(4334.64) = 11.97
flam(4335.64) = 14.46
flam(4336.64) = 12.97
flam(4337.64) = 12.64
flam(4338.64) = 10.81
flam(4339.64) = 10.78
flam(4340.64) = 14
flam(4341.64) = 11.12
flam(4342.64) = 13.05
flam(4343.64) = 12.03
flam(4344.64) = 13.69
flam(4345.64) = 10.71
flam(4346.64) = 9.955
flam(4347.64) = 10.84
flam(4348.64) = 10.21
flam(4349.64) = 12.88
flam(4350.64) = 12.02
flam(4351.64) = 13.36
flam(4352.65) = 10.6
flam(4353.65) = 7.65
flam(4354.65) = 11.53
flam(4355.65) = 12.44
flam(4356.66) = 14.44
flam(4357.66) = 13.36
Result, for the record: 8.0 AA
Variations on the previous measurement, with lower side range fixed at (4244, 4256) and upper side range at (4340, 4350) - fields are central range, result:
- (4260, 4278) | 3.39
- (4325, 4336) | -0.32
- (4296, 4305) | 2.89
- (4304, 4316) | 2.31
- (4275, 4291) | 1.96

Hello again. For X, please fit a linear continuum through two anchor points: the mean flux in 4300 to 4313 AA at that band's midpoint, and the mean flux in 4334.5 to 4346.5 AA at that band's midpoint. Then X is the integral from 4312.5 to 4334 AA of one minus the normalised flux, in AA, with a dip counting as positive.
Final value -4.1 AA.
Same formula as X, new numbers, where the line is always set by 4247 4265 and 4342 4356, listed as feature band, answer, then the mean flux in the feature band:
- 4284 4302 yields 3.5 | 9.58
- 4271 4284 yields 1.9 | 10.3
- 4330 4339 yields -1.0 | 13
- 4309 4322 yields -0.5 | 12.2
